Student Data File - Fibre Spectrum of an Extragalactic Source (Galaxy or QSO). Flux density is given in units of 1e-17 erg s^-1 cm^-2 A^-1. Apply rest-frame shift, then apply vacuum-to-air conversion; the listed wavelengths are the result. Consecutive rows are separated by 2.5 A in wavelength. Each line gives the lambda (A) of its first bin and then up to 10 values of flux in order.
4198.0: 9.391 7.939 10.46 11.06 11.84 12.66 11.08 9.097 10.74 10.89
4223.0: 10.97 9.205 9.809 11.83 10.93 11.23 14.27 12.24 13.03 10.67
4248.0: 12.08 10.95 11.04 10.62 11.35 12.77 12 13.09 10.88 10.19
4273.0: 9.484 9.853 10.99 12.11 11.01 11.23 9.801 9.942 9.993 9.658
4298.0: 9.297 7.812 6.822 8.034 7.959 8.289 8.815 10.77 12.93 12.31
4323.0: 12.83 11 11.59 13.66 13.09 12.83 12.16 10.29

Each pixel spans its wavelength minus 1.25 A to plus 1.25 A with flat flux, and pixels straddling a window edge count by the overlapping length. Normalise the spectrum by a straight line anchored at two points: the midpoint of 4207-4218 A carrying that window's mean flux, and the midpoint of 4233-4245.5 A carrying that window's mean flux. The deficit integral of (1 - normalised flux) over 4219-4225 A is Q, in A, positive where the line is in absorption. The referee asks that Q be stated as 0.43 A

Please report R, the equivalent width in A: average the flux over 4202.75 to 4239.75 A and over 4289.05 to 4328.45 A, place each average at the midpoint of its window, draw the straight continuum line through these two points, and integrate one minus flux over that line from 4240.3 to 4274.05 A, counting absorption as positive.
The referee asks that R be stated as -2.7 A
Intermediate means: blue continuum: 11.1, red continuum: 9.84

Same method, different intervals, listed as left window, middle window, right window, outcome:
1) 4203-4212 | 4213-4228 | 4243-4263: 1.8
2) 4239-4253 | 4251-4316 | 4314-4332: 9.7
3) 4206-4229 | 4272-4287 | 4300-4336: -0.2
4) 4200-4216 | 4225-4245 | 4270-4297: -1.9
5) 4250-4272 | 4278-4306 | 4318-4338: 5.1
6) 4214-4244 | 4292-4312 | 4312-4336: 5.6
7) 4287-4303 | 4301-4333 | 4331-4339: 2.3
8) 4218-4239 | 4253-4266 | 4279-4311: -1.9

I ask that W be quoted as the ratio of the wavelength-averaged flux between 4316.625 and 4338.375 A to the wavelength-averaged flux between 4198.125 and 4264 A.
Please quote 1.1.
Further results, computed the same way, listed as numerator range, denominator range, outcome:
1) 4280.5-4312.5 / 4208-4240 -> 0.83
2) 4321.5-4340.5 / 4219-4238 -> 1.13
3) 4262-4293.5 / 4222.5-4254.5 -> 0.95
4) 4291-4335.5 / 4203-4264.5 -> 0.91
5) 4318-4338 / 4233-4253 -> 1.05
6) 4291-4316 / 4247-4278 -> 0.78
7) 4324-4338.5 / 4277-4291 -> 1.14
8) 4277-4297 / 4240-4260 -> 0.92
